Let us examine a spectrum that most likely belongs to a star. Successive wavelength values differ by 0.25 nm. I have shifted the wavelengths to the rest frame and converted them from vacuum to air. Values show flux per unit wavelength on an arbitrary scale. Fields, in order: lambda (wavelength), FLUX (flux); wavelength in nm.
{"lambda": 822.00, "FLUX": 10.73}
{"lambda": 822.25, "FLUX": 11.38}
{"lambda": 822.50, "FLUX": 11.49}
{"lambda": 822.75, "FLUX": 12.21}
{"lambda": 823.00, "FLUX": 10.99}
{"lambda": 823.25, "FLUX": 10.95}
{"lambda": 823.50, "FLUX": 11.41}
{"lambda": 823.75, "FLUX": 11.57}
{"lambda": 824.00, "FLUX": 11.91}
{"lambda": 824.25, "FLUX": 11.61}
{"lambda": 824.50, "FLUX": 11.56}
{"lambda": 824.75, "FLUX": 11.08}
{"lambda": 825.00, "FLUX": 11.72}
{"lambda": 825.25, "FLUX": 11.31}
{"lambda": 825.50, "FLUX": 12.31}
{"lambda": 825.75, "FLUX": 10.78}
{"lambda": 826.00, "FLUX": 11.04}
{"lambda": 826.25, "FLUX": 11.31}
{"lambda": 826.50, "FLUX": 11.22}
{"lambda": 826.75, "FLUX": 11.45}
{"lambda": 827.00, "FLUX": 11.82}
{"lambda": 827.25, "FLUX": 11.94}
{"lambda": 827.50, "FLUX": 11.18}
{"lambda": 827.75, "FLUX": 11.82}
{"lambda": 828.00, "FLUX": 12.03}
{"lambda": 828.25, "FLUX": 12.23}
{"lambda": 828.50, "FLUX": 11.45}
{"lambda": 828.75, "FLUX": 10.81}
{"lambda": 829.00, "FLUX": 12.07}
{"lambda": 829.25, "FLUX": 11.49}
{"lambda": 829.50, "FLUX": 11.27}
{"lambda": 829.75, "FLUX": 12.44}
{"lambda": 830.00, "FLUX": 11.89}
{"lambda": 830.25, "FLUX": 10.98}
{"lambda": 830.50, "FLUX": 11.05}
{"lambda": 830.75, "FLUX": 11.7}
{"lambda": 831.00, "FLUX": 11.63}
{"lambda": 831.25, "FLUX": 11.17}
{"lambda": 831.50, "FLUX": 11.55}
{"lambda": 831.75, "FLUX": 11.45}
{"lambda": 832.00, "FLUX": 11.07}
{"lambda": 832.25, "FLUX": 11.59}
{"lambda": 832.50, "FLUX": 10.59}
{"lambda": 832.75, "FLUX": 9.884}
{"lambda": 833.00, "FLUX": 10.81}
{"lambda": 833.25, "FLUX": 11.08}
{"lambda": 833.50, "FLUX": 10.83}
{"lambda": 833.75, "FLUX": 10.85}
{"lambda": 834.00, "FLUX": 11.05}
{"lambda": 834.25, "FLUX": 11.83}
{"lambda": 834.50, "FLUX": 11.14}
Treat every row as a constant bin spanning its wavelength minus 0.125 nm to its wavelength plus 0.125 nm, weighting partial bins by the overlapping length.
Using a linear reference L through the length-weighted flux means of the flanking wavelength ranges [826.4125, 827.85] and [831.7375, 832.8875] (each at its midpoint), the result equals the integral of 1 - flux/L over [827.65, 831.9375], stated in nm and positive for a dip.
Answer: -0.14 nm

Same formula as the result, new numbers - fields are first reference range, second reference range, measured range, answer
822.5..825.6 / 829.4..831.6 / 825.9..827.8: 0.01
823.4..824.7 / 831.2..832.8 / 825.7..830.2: -0.09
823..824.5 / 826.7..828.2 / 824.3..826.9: 0.05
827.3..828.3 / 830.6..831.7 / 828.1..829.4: 0.01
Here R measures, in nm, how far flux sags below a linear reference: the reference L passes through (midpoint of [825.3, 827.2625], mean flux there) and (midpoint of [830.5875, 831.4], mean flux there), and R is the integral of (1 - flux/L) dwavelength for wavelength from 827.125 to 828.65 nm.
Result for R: -0.04 nm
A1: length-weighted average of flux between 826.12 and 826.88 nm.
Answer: 11.3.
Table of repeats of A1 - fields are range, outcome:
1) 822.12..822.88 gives 11.7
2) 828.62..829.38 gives 11.5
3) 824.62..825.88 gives 11.4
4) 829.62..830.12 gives 12.2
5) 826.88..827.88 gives 11.7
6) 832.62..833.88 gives 10.7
